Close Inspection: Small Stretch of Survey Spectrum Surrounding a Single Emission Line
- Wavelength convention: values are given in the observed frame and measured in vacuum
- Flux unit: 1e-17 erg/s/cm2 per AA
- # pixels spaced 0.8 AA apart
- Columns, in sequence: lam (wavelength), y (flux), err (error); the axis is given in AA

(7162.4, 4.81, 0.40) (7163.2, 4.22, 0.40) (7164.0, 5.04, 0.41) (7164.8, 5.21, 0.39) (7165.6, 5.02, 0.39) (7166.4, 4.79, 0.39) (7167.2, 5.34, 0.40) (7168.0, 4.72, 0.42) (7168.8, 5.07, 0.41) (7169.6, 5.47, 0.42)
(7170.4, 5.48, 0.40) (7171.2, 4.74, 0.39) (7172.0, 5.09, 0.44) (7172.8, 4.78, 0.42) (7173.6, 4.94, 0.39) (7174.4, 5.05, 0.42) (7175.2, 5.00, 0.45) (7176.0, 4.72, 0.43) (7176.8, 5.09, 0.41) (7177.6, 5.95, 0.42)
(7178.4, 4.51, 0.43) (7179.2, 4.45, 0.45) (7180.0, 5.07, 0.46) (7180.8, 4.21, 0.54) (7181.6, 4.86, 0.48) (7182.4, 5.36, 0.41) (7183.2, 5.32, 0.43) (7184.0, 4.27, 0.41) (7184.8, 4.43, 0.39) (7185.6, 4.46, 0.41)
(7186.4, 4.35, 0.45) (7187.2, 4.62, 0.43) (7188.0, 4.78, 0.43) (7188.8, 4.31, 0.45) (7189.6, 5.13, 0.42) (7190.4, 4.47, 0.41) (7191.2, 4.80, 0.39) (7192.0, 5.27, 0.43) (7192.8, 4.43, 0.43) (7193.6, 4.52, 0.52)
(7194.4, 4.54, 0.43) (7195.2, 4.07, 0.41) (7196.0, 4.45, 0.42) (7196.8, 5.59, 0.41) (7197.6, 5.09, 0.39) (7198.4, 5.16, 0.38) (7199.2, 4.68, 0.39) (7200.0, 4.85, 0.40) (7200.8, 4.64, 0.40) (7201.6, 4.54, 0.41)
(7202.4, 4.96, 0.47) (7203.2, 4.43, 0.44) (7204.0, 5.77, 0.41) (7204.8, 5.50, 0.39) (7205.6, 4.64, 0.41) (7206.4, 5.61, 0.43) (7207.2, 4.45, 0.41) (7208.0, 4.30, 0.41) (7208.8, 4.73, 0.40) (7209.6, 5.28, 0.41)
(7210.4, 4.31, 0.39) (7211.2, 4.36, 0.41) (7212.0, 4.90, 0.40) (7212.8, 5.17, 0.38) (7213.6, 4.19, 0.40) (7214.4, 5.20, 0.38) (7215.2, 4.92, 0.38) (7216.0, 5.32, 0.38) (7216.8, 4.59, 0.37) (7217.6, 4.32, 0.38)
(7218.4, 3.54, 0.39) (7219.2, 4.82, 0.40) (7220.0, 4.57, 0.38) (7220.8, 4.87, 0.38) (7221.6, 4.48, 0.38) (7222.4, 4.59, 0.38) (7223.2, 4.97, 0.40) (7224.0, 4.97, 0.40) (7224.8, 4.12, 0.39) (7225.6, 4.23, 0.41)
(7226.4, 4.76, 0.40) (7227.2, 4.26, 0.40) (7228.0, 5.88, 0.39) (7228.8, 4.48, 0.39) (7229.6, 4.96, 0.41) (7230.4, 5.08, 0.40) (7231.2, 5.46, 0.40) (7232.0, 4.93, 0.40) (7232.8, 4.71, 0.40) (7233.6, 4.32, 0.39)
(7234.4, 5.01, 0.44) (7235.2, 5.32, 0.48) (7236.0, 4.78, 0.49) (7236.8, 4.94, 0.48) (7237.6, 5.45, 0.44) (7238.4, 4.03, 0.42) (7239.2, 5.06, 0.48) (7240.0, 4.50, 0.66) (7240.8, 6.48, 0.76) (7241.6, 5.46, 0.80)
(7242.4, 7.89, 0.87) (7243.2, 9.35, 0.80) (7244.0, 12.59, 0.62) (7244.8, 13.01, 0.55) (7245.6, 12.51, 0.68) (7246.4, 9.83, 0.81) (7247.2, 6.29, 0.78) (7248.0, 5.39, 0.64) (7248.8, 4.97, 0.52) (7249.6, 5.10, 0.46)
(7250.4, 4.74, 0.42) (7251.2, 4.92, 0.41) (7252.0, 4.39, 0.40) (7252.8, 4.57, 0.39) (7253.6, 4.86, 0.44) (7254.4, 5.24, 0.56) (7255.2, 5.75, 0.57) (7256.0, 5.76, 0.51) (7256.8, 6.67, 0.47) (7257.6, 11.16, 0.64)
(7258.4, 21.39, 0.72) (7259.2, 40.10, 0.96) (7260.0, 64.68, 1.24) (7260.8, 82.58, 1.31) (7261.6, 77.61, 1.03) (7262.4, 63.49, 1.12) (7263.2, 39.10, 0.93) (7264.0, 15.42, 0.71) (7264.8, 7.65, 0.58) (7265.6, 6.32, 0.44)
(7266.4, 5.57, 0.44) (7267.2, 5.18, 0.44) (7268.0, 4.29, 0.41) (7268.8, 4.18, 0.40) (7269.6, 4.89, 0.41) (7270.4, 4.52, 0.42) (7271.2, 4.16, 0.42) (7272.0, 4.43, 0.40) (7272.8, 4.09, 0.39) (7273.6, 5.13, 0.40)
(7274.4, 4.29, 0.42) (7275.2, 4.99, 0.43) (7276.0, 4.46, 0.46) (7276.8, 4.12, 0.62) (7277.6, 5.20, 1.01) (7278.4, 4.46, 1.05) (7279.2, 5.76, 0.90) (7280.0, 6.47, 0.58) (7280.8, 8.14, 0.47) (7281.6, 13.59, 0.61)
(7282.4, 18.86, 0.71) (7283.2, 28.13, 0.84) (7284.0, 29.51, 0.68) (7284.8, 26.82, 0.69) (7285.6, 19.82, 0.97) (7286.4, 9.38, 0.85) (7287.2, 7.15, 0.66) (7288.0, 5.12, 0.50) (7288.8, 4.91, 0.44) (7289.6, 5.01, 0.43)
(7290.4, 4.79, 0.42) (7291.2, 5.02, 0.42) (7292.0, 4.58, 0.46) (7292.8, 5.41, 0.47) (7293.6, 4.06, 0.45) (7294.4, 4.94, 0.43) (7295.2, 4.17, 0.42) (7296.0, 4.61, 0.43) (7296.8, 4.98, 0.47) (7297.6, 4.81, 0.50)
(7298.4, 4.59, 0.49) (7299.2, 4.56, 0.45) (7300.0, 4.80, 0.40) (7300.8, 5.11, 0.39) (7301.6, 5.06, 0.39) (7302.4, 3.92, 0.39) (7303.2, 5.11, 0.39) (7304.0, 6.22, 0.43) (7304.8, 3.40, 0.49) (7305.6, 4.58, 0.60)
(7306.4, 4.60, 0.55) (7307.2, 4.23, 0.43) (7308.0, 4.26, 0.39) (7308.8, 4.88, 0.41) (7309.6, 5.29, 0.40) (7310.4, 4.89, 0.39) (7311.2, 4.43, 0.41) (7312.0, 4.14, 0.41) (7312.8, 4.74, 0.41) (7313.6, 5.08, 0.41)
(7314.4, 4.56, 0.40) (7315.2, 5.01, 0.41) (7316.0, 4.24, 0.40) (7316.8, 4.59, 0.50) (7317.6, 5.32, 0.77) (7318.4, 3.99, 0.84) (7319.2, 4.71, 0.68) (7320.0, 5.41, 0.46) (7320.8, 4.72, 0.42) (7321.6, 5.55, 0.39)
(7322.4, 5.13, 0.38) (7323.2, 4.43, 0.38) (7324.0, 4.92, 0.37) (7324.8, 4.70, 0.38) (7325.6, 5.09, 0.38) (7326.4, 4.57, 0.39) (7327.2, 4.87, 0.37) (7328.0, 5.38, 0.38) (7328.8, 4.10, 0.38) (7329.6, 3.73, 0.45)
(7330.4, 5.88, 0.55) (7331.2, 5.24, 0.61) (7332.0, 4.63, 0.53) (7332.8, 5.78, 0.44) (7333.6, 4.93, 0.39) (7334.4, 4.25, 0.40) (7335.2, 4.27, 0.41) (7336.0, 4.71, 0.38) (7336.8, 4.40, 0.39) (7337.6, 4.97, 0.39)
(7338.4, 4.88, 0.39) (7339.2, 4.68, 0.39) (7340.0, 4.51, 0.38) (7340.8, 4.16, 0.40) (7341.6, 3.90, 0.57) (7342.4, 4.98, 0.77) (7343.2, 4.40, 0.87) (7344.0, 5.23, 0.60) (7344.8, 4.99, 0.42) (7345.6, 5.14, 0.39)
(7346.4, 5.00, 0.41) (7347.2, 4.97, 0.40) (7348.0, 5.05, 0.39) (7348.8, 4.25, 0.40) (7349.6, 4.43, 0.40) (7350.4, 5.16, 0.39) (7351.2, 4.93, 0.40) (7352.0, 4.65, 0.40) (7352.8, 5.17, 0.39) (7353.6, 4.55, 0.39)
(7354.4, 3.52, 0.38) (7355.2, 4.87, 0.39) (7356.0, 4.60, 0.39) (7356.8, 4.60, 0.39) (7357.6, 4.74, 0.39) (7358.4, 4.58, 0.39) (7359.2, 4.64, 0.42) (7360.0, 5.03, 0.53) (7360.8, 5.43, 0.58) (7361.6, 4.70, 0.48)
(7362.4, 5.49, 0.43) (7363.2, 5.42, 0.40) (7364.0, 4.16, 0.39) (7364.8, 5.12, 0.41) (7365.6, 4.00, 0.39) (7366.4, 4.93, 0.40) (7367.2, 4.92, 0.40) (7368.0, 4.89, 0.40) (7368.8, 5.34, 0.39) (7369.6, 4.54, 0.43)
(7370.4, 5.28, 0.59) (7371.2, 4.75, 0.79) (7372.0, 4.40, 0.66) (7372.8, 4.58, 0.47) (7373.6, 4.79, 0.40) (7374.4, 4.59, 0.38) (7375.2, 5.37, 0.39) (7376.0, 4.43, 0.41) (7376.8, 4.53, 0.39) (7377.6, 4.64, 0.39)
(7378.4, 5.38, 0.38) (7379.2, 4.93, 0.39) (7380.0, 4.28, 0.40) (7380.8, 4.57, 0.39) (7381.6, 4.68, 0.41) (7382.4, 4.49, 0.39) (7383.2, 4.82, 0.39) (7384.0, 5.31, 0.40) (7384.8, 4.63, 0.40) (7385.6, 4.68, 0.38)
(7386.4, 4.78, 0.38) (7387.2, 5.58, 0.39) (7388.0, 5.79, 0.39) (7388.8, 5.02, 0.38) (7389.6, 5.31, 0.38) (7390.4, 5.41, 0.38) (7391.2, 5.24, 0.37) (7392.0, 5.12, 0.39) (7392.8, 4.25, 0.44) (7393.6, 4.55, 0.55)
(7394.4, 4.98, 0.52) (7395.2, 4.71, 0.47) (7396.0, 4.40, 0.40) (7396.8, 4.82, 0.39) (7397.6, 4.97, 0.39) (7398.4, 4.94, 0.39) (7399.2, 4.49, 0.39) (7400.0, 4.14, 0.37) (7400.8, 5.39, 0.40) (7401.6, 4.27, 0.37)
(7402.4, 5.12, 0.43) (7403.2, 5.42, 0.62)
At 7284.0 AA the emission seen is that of [N II]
